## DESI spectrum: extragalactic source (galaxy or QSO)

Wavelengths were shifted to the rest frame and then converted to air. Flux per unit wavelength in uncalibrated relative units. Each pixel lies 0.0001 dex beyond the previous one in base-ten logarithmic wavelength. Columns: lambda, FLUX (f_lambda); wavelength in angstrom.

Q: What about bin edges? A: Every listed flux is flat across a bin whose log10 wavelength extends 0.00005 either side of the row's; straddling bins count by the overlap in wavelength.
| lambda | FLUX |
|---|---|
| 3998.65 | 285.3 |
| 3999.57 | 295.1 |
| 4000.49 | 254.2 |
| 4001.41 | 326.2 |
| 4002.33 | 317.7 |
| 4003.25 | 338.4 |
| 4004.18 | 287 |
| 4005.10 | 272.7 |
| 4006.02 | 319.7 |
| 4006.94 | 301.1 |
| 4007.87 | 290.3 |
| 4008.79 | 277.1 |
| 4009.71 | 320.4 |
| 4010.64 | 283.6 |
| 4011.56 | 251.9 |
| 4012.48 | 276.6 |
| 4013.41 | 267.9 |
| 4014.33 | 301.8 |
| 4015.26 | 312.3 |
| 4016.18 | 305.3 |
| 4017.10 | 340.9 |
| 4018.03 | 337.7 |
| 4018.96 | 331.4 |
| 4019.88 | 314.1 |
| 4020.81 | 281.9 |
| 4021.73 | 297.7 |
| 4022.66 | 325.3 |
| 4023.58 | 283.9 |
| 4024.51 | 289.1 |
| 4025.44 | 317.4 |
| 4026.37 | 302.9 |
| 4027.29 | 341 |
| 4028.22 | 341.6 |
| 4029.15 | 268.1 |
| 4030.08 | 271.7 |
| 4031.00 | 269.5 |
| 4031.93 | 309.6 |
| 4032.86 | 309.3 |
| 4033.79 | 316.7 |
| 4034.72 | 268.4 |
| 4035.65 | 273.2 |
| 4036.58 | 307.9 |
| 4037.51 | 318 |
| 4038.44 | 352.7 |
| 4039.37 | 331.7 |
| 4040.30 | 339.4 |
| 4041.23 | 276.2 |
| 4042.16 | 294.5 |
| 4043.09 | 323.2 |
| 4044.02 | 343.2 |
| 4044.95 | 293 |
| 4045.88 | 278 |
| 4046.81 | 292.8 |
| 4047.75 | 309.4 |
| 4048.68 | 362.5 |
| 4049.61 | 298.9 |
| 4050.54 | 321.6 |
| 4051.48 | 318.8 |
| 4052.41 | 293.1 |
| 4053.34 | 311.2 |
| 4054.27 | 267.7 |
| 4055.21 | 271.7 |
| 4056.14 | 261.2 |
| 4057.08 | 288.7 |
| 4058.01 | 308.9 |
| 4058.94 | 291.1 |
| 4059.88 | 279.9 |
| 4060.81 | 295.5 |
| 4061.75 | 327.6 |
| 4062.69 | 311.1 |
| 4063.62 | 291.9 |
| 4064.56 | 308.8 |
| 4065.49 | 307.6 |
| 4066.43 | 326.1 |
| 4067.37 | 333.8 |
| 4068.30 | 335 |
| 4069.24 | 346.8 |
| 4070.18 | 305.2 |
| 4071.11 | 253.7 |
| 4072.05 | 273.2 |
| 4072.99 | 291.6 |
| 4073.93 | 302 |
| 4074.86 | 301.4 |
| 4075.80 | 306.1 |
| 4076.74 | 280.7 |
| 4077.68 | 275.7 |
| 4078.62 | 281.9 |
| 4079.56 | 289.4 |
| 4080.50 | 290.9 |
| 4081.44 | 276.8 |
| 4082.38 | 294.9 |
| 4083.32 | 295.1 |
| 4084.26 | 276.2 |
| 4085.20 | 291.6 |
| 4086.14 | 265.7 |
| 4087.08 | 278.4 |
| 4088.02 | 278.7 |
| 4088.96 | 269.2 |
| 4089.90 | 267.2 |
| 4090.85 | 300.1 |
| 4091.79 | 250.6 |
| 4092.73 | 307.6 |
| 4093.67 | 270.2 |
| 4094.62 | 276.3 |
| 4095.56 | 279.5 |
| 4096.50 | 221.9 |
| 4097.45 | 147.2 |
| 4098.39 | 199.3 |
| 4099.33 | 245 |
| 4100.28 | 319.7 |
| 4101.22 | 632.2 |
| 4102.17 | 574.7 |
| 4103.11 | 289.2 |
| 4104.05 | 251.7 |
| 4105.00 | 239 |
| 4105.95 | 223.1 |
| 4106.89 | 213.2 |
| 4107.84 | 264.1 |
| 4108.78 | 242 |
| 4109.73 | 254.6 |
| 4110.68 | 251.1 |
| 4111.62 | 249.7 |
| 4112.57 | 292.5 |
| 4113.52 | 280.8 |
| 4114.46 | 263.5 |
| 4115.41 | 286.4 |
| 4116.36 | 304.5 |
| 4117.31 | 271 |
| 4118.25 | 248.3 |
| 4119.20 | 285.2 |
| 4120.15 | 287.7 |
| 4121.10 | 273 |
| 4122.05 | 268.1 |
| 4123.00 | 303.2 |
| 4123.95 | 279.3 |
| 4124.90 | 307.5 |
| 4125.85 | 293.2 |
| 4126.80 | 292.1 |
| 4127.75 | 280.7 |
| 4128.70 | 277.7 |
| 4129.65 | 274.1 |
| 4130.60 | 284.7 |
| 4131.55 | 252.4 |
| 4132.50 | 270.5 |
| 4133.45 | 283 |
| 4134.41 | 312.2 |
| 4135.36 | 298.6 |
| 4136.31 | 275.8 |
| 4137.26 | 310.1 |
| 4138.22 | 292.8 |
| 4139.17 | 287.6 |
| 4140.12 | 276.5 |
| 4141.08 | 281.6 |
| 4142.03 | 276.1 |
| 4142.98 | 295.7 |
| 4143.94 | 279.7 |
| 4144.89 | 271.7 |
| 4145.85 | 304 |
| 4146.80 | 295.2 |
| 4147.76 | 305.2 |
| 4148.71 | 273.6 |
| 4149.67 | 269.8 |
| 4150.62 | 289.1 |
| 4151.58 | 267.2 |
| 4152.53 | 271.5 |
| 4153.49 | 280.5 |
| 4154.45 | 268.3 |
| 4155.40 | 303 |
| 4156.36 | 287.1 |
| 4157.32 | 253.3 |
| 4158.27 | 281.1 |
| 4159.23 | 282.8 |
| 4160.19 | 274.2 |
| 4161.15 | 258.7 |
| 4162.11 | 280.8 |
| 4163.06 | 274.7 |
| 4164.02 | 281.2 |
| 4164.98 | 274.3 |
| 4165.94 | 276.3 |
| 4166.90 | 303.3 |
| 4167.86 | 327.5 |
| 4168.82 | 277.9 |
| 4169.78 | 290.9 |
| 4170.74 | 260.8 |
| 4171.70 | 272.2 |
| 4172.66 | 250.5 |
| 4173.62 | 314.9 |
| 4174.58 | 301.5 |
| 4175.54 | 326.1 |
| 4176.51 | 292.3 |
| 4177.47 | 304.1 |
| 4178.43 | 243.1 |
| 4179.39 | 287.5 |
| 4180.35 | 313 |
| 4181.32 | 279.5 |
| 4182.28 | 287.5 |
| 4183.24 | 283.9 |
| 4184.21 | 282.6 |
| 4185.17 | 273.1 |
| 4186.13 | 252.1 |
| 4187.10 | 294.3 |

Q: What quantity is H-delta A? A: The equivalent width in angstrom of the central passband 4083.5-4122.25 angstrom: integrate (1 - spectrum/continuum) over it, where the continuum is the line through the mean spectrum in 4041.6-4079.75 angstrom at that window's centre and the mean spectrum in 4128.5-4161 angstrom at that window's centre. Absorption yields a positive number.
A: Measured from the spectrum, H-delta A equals 1.51 angstrom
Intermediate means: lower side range 301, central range 280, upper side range 282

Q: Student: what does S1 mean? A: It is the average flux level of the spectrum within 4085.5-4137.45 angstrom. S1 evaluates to 282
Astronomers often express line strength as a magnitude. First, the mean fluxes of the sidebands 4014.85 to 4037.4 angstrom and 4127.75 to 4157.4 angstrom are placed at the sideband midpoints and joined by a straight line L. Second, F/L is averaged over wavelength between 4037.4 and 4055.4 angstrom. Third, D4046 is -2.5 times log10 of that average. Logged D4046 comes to -0.03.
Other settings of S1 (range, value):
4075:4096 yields 282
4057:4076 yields 304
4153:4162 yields 276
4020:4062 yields 303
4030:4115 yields 294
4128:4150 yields 285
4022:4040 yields 305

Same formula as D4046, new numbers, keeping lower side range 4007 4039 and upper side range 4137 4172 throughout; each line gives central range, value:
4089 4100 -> 0.15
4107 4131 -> 0.05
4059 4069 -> -0.06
